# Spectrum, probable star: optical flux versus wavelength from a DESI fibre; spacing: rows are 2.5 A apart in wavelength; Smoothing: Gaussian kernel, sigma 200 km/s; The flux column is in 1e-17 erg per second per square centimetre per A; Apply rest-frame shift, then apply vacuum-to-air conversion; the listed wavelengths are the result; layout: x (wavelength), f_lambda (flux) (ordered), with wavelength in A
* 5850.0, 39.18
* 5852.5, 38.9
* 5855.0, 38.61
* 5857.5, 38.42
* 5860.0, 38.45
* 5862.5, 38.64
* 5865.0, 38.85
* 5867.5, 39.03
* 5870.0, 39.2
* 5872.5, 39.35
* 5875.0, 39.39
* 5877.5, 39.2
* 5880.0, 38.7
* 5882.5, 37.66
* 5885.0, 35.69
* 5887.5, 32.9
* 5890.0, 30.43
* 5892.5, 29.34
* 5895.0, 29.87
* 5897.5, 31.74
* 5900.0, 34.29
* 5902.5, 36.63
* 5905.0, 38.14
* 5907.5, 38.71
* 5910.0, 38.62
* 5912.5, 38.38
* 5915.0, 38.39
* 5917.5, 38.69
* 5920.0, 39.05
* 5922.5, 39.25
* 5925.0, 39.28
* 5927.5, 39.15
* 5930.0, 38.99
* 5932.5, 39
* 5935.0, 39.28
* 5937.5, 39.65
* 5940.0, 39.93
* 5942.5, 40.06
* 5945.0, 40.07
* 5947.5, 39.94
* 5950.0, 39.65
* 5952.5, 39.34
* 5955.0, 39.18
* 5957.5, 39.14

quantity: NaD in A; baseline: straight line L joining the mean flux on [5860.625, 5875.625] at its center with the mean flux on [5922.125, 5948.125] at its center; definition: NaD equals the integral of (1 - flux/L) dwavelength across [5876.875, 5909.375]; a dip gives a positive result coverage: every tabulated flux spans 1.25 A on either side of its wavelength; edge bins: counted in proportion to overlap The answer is 3.6 A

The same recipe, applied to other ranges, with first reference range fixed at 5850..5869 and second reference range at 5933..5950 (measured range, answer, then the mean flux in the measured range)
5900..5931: 0.80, 38.4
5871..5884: 0.05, 38.8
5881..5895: 2.18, 33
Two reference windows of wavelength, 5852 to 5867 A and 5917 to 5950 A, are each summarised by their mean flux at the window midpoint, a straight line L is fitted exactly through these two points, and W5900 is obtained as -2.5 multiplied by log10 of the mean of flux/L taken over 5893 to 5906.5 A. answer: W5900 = 0.15 mag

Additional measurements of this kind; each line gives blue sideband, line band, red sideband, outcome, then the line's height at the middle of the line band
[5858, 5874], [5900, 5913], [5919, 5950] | 0.04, 39.2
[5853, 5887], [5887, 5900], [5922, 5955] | 0.24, 38.8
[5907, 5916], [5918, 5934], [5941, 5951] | 0.00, 39.1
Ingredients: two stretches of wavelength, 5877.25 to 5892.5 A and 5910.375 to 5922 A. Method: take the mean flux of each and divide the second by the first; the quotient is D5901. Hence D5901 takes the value 1.1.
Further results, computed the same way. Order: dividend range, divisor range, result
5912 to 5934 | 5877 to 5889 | 1.07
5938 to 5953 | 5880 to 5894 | 1.18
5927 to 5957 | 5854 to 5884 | 1.02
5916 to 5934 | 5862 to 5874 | 1.00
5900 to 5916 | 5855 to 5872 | 0.98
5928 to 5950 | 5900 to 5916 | 1.05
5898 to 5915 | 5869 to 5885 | 0.96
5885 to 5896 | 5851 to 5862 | 0.81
